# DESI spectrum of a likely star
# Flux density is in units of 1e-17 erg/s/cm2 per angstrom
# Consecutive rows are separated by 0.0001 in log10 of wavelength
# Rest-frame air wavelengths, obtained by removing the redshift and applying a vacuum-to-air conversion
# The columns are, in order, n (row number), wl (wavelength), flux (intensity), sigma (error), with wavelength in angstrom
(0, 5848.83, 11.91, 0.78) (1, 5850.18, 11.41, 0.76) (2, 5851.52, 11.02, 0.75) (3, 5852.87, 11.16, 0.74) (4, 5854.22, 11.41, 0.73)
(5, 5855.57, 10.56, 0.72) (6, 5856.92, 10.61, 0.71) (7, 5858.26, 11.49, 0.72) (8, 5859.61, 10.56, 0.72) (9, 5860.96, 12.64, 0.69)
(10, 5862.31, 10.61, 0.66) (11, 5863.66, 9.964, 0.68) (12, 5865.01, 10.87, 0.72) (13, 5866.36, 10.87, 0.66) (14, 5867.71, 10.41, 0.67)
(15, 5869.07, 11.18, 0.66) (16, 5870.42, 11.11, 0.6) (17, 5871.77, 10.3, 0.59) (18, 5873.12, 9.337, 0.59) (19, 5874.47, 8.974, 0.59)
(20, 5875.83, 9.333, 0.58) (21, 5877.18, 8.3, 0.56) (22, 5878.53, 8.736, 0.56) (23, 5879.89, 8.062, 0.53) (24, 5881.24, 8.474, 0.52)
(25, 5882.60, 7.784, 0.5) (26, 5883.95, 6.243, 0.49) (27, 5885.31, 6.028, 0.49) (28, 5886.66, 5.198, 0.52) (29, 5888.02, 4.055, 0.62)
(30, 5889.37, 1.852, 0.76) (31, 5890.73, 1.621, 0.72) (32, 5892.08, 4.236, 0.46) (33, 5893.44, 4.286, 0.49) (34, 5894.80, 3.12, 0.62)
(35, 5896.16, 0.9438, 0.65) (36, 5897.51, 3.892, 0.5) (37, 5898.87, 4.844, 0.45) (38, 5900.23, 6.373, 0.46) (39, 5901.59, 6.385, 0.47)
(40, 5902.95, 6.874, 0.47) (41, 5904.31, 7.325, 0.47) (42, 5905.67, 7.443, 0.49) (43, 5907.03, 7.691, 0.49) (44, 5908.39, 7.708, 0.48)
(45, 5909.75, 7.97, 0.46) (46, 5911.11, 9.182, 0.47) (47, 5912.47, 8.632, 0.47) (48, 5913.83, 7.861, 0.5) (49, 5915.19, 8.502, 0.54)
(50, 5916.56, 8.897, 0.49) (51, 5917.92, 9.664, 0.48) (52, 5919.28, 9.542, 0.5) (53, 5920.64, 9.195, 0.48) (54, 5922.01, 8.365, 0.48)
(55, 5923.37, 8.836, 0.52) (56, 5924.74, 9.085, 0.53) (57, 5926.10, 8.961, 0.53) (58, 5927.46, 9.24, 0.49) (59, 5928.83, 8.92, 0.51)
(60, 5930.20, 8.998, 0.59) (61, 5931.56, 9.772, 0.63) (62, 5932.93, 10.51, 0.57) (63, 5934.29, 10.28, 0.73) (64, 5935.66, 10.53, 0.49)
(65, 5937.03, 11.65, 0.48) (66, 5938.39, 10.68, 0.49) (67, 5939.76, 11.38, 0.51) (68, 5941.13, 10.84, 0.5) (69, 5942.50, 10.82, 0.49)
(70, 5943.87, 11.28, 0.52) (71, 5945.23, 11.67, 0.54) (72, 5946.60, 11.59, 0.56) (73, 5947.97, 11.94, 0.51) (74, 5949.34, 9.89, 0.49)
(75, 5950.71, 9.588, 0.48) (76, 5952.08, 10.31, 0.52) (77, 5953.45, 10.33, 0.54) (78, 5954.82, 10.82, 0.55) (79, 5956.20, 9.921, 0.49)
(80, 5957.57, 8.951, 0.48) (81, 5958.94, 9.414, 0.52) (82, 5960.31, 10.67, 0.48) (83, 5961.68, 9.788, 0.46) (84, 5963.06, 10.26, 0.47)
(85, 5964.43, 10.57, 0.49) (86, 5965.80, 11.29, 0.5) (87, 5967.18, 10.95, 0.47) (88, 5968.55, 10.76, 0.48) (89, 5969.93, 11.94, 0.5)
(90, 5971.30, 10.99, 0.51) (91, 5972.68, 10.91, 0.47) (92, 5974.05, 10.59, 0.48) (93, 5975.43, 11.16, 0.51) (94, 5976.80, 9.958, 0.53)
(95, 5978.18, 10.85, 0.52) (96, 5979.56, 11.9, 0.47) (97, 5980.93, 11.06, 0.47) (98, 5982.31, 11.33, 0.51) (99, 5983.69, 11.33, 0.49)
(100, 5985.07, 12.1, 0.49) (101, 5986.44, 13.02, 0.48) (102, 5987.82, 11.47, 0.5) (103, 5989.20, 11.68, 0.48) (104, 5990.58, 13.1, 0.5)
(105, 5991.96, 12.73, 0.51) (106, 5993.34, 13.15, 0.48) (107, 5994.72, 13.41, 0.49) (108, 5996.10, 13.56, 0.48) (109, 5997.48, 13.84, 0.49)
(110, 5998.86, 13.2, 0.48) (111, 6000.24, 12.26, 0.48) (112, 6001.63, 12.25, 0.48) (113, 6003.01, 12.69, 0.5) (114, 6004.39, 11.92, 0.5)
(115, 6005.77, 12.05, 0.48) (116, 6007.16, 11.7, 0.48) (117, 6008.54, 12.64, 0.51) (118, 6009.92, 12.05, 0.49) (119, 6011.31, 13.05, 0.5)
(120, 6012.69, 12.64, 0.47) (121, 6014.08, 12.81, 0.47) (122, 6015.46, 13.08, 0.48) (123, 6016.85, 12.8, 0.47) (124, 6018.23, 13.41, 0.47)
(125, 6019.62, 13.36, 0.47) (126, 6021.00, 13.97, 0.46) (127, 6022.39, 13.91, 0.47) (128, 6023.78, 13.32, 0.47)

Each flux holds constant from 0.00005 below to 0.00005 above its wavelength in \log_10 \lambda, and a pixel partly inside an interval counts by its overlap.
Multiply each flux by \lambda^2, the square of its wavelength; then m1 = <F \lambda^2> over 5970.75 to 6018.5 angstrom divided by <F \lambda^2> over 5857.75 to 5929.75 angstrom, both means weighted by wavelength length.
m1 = 1.60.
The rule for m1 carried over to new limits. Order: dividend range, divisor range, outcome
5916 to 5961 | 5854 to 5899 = 1.31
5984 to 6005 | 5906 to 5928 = 1.50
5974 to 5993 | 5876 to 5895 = 2.10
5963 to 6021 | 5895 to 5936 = 1.55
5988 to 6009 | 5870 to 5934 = 1.76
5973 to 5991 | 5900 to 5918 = 1.49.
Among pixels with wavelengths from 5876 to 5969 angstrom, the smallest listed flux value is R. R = 0.9438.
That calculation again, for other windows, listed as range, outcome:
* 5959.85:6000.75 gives 9.788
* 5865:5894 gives 1.621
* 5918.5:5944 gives 8.365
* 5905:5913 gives 7.443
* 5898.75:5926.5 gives 4.844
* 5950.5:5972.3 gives 8.951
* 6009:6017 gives 12.05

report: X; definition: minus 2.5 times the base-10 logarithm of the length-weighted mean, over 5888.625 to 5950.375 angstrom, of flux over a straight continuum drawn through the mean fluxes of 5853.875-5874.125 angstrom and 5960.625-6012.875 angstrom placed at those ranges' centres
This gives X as 0.34 mag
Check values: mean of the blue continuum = 10.8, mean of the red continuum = 11.8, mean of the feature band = 8.22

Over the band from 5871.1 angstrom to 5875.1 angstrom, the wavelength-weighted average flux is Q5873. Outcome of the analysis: 9.55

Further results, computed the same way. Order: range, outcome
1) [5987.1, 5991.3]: 12.1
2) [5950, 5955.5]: 10.3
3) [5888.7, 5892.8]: 2.59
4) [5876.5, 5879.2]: 8.54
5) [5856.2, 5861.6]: 11.3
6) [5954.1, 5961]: 9.96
